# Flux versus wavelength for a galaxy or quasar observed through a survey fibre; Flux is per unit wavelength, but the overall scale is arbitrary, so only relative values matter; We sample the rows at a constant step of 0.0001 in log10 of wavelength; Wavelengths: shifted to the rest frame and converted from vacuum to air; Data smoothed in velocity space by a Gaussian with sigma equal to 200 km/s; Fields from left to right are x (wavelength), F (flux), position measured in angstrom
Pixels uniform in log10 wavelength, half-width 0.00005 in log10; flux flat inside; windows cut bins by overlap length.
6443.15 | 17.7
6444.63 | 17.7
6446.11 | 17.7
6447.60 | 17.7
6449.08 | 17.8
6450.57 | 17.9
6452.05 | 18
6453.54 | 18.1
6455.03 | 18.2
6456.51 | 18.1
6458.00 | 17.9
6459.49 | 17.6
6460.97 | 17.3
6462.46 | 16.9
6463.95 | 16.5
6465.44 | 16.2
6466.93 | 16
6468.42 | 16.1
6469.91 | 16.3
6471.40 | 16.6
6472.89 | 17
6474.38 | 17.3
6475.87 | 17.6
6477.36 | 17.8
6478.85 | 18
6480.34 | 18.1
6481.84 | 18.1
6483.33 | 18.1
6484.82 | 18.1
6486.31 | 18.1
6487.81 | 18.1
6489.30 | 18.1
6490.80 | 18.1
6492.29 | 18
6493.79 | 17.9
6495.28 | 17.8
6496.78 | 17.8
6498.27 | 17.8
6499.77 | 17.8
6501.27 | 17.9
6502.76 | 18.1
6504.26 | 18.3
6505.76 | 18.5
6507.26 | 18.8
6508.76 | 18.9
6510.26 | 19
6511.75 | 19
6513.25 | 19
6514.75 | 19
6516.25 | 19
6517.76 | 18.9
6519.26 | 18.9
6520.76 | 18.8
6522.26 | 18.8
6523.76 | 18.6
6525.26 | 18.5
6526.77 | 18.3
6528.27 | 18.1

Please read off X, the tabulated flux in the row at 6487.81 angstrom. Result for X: 18.1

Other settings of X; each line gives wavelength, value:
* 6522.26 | 18.8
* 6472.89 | 17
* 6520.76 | 18.8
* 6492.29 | 18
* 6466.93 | 16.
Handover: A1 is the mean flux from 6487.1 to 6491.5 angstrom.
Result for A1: 18.1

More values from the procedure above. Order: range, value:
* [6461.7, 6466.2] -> 16.5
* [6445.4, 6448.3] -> 17.7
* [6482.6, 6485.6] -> 18.1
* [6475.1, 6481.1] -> 17.9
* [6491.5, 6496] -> 17.9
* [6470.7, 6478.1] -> 17.3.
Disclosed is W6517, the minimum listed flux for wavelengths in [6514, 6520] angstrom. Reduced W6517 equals 18.9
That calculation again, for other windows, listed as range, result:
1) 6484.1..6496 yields 17.8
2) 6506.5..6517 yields 18.8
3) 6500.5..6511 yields 17.9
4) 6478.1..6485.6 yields 18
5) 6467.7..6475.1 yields 16.1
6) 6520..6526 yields 18.5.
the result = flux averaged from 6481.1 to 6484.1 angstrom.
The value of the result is 18.1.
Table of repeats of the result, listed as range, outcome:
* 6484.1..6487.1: 18.1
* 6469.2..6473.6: 16.6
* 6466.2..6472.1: 16.2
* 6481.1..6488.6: 18.1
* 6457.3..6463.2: 17.4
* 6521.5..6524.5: 18.7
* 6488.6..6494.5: 18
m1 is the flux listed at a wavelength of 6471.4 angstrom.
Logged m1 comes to 16.6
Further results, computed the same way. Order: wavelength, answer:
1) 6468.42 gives 16.1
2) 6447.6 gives 17.7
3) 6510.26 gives 19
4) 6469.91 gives 16.3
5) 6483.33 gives 18.1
